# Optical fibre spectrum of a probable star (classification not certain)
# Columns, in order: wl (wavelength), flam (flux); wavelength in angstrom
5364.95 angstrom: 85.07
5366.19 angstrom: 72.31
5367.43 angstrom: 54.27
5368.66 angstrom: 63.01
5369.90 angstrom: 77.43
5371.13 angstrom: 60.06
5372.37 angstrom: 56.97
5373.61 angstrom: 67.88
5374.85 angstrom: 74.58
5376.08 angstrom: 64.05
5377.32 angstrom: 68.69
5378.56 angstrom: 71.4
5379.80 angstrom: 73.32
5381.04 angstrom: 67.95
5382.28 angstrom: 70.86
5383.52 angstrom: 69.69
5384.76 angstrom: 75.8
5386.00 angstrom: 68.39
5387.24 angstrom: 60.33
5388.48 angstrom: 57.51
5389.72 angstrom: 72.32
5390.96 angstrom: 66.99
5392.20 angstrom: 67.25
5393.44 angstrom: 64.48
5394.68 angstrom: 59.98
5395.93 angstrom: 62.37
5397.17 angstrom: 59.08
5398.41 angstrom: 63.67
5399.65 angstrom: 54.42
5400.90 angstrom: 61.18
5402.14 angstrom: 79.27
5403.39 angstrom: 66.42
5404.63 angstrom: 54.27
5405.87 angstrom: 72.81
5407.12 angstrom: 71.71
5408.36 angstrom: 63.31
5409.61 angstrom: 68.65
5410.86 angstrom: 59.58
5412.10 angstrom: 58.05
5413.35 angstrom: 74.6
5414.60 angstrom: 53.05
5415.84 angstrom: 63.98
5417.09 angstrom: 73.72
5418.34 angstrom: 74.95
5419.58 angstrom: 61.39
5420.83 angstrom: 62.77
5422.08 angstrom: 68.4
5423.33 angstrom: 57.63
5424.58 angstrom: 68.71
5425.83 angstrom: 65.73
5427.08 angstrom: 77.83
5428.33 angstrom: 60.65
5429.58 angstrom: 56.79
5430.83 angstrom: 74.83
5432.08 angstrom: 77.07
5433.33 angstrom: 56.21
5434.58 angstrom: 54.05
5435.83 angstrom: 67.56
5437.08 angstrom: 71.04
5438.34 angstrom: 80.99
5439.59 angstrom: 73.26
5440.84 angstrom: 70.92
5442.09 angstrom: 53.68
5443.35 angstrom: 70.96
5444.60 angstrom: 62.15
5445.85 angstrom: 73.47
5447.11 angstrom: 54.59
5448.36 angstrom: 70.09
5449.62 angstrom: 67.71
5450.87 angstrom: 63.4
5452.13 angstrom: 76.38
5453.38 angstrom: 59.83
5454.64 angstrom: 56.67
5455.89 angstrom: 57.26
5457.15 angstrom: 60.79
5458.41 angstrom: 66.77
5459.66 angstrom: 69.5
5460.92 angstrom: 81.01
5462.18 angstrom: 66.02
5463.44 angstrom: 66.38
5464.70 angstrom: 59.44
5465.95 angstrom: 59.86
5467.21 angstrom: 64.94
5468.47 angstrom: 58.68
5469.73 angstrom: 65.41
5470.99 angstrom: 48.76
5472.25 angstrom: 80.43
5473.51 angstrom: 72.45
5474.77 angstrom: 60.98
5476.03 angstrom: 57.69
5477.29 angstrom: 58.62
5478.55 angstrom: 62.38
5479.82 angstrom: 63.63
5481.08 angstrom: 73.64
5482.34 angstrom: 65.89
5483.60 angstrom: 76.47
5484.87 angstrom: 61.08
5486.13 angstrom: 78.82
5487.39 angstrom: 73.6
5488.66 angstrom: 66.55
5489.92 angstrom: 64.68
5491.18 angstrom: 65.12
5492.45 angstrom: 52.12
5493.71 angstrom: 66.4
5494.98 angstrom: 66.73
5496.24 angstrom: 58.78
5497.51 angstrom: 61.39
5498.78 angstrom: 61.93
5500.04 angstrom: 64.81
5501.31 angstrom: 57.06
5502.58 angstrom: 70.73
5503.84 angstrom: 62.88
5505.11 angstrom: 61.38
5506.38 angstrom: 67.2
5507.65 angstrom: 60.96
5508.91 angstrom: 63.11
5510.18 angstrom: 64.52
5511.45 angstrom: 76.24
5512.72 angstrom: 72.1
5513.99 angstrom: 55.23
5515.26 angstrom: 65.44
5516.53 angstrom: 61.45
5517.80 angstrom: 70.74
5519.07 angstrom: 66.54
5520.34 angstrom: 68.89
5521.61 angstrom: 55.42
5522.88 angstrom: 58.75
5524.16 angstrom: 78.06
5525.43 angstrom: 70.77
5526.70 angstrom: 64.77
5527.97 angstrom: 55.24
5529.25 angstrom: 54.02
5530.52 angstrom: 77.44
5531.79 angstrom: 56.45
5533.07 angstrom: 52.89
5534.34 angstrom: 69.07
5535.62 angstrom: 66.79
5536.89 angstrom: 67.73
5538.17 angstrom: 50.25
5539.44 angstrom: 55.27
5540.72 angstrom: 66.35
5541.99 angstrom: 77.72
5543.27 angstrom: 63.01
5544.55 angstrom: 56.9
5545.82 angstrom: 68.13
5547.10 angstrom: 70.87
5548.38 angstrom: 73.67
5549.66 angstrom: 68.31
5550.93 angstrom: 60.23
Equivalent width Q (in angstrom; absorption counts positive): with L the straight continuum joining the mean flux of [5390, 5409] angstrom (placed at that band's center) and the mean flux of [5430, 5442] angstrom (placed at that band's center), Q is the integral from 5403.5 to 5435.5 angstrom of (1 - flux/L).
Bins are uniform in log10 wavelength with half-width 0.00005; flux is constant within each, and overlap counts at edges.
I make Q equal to 0.7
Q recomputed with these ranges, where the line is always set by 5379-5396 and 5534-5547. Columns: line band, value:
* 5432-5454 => -0.2 angstrom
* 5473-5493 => -0.2 angstrom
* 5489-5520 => 0.4 angstrom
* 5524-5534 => 0.2 angstrom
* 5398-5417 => 0.6 angstrom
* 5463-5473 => 0.4 angstrom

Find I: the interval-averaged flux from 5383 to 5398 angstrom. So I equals 65.3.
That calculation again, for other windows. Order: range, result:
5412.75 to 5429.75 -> 65.9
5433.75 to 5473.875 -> 65.7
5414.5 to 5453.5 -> 66.6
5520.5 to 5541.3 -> 62.6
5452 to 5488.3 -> 65.5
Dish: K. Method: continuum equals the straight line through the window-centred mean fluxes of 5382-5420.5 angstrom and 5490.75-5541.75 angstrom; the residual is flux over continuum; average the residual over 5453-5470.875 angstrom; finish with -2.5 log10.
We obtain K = 0.019 mag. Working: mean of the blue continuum 65.4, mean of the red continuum 63.6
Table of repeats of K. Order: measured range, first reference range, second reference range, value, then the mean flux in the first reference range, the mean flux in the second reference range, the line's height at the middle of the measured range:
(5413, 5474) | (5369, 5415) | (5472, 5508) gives -0.01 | 65.9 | 65.2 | 65.5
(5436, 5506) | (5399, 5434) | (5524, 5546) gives -0.01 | 65.6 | 63.6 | 64.7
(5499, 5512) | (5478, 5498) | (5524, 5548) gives 0.01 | 66.1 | 64.1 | 65.4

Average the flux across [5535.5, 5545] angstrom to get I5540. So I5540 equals 62.9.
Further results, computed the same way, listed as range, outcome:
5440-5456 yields 64.8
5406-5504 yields 65.5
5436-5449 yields 68.1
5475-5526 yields 65.2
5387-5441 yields 65.7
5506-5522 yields 65.4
